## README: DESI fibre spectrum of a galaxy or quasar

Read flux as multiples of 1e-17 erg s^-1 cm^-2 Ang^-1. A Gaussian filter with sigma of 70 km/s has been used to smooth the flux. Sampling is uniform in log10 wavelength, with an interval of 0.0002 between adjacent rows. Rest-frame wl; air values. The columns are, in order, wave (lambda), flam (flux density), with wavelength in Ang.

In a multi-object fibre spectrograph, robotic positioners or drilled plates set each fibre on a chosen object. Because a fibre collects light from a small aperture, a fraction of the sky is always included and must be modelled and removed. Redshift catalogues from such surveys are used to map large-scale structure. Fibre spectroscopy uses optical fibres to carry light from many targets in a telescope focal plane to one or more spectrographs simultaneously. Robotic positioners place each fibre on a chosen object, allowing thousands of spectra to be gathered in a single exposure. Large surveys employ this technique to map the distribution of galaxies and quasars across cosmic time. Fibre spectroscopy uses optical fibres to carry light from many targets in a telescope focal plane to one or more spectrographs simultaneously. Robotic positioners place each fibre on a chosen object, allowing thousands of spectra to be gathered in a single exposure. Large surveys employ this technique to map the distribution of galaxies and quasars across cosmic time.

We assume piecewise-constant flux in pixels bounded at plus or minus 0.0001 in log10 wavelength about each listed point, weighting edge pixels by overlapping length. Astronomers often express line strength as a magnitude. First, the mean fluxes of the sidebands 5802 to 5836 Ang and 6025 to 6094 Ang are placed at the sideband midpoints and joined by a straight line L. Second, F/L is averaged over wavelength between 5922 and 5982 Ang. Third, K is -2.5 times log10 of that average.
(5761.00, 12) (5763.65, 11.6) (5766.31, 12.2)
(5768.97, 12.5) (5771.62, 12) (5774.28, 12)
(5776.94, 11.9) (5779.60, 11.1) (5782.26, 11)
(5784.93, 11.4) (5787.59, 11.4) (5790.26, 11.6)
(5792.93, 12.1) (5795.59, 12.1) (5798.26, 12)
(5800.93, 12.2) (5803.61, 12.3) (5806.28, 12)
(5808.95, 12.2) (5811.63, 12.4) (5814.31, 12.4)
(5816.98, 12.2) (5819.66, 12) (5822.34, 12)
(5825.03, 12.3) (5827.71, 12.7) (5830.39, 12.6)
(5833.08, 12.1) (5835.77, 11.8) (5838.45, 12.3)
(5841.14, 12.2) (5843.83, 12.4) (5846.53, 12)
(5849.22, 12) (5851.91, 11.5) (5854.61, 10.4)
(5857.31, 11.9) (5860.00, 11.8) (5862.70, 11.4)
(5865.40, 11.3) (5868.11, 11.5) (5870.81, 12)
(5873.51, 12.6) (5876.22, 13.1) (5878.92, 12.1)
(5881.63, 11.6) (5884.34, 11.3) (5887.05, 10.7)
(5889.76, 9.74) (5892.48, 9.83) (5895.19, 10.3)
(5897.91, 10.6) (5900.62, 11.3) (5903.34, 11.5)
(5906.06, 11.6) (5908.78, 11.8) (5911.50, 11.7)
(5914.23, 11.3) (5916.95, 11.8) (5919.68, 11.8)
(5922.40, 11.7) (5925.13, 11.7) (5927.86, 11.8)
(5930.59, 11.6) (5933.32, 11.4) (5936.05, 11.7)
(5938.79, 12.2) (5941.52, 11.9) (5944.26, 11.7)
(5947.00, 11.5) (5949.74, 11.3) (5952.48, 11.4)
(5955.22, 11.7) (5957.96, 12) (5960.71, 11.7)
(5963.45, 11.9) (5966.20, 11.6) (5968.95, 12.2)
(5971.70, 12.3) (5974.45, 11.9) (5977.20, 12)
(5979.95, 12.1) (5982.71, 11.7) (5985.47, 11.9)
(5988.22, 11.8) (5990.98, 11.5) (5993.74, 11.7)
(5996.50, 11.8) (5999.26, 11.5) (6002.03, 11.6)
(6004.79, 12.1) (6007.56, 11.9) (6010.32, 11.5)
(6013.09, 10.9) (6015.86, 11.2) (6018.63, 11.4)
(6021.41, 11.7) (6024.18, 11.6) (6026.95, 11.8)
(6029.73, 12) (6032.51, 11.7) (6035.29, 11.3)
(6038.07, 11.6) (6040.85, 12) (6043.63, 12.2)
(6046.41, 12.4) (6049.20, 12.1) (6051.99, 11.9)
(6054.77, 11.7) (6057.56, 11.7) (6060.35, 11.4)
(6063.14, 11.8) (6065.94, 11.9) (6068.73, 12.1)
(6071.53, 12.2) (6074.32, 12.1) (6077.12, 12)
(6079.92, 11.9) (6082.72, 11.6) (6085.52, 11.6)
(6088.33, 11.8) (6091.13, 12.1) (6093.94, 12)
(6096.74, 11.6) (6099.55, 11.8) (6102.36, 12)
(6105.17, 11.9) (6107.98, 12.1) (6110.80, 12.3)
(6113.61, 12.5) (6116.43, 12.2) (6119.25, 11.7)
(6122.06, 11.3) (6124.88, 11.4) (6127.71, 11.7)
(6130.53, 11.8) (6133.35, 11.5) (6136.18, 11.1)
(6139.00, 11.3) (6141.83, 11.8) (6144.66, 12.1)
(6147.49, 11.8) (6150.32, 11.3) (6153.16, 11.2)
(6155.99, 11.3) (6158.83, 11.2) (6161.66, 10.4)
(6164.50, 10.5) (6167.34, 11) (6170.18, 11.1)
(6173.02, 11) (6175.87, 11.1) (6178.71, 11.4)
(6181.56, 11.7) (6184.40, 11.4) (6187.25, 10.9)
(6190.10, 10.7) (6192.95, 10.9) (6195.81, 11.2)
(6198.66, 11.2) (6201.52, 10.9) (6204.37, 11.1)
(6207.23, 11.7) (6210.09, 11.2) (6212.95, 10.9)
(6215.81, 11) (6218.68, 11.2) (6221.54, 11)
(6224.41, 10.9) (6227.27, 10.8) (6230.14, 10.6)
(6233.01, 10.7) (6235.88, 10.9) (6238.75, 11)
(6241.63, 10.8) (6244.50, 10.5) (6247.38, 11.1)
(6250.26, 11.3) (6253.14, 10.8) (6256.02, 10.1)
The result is 0.02 mag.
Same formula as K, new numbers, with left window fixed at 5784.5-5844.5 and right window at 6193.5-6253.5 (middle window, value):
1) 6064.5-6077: -0.060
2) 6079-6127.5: -0.051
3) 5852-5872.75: 0.045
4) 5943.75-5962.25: 0.012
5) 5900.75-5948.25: 0.013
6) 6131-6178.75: -0.006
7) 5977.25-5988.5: -0.022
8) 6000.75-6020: 0.006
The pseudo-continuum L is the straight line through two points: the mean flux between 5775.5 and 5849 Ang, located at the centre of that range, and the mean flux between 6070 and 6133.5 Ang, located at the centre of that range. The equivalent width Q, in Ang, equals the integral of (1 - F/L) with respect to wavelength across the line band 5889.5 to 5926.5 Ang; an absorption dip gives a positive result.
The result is 2.3 Ang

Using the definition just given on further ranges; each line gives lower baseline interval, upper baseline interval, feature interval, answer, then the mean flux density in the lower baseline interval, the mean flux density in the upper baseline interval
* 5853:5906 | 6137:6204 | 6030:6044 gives -0.6 Ang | 11.3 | 11.2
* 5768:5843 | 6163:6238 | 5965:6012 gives -1.0 Ang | 12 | 11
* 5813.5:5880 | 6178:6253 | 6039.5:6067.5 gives -1.1 Ang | 12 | 11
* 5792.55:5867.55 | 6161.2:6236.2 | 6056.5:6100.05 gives -1.9 Ang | 12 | 11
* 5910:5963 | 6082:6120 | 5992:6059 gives 0.6 Ang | 11.7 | 12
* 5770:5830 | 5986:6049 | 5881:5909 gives 2.3 Ang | 12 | 11.7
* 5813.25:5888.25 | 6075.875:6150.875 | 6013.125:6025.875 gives 0.5 Ang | 11.9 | 11.8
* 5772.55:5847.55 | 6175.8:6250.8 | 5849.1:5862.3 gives 0.5 Ang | 12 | 11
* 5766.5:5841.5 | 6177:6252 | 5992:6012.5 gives -0.3 Ang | 12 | 11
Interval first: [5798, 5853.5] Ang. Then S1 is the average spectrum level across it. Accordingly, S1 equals 12.2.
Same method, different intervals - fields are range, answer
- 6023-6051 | 11.9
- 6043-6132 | 11.9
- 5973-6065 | 11.7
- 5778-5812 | 11.8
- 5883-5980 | 11.5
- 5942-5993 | 11.8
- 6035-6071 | 11.9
